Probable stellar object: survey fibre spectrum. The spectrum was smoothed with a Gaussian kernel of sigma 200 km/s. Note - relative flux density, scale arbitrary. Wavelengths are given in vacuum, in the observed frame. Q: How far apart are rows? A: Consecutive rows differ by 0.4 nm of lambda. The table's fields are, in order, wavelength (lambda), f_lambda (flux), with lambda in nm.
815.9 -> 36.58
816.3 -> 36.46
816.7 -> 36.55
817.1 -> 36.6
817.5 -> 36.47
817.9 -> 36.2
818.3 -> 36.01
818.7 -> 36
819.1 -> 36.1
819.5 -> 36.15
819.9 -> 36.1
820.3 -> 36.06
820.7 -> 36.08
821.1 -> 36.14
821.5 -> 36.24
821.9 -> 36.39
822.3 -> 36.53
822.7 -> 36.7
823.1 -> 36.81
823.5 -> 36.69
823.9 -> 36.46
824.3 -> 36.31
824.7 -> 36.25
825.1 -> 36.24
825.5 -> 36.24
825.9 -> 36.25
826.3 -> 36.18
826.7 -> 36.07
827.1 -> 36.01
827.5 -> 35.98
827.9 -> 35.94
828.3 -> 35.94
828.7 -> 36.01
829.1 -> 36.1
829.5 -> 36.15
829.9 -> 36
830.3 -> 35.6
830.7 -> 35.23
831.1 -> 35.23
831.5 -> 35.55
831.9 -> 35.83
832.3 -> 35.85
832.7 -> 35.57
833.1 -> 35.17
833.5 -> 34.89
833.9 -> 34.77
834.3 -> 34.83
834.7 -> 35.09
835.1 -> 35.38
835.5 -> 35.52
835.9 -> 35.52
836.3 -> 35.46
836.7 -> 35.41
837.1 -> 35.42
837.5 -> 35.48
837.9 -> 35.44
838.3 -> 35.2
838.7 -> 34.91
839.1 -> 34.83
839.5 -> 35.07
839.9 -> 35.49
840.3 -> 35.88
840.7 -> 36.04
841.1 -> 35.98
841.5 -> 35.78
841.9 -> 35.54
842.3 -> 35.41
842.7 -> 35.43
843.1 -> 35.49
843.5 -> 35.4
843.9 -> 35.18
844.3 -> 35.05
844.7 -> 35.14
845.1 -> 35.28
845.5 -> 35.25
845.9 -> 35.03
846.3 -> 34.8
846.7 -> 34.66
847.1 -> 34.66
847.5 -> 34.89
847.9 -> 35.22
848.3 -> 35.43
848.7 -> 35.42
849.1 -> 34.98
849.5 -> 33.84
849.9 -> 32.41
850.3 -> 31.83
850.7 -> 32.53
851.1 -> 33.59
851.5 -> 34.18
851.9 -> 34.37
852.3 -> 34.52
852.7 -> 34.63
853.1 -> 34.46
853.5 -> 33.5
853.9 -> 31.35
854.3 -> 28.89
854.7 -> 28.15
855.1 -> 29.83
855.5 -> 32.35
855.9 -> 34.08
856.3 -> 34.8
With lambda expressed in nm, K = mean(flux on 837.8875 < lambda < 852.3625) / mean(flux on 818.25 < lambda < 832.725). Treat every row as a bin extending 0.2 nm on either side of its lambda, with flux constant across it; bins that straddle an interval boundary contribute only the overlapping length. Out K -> 1.0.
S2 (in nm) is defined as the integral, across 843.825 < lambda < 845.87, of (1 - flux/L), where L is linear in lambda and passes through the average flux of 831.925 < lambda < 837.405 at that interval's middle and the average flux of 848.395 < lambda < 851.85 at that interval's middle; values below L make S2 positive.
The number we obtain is -0.055 nm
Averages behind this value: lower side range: 35.3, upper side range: 33.7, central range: 35.2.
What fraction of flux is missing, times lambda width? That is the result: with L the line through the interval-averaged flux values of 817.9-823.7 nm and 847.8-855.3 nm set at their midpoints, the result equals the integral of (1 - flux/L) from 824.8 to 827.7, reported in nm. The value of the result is -0.03 nm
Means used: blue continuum 36.3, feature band 36.1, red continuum 33.1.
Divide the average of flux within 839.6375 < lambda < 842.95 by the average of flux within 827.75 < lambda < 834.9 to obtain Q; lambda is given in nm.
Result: 1.0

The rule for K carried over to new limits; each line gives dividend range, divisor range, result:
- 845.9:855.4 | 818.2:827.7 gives 0.92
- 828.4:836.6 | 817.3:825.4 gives 0.98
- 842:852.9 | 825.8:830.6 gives 0.96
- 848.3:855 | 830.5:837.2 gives 0.94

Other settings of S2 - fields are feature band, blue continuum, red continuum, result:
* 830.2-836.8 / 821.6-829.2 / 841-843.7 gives 0.11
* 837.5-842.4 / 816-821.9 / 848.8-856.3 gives -0.19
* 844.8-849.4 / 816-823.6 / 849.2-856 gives -0.25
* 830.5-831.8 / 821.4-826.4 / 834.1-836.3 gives 0.01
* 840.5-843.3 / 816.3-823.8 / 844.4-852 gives -0.07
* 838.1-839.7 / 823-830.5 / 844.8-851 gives 0.01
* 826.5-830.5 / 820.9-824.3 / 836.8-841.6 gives 0.02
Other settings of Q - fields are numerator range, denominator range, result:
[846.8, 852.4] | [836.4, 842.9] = 0.96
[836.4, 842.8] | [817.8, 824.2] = 0.98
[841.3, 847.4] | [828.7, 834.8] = 0.99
